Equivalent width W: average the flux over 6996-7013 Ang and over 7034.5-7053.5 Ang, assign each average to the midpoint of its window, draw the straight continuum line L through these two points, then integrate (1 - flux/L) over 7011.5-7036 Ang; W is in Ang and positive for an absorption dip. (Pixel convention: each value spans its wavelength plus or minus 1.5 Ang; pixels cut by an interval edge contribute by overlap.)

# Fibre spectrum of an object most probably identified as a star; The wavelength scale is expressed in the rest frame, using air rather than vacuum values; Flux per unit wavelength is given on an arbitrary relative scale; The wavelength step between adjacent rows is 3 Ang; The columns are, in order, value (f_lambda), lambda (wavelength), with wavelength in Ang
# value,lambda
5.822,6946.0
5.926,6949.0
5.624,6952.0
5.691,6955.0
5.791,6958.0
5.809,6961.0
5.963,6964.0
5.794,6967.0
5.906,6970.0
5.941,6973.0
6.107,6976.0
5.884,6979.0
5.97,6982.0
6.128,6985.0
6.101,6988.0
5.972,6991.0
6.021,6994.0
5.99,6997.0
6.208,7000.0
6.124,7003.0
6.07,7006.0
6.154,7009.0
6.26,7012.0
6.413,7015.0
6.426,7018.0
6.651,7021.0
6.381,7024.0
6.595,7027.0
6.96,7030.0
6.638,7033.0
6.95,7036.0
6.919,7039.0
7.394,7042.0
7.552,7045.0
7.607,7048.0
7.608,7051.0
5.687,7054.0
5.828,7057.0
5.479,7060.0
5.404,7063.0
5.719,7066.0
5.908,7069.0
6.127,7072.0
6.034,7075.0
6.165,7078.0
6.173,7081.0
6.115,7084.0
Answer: 0.4 Ang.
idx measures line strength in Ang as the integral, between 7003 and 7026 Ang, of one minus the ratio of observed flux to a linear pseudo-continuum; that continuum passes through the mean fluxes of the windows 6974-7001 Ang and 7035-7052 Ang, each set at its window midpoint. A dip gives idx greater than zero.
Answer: 1.2 Ang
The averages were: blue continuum 6.04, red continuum 7.34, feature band 6.33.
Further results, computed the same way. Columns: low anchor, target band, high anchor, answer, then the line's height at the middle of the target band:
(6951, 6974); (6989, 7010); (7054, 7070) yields -1.2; 5.76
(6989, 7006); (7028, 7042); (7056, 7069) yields -2.6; 5.82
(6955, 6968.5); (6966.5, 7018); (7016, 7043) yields 1.3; 6.24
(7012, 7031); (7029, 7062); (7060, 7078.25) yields -3.0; 6.19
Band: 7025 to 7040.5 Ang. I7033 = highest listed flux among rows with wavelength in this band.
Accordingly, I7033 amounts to 6.96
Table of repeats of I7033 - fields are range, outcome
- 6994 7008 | 6.208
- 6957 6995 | 6.128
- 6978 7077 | 7.608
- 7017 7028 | 6.651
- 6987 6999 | 6.101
